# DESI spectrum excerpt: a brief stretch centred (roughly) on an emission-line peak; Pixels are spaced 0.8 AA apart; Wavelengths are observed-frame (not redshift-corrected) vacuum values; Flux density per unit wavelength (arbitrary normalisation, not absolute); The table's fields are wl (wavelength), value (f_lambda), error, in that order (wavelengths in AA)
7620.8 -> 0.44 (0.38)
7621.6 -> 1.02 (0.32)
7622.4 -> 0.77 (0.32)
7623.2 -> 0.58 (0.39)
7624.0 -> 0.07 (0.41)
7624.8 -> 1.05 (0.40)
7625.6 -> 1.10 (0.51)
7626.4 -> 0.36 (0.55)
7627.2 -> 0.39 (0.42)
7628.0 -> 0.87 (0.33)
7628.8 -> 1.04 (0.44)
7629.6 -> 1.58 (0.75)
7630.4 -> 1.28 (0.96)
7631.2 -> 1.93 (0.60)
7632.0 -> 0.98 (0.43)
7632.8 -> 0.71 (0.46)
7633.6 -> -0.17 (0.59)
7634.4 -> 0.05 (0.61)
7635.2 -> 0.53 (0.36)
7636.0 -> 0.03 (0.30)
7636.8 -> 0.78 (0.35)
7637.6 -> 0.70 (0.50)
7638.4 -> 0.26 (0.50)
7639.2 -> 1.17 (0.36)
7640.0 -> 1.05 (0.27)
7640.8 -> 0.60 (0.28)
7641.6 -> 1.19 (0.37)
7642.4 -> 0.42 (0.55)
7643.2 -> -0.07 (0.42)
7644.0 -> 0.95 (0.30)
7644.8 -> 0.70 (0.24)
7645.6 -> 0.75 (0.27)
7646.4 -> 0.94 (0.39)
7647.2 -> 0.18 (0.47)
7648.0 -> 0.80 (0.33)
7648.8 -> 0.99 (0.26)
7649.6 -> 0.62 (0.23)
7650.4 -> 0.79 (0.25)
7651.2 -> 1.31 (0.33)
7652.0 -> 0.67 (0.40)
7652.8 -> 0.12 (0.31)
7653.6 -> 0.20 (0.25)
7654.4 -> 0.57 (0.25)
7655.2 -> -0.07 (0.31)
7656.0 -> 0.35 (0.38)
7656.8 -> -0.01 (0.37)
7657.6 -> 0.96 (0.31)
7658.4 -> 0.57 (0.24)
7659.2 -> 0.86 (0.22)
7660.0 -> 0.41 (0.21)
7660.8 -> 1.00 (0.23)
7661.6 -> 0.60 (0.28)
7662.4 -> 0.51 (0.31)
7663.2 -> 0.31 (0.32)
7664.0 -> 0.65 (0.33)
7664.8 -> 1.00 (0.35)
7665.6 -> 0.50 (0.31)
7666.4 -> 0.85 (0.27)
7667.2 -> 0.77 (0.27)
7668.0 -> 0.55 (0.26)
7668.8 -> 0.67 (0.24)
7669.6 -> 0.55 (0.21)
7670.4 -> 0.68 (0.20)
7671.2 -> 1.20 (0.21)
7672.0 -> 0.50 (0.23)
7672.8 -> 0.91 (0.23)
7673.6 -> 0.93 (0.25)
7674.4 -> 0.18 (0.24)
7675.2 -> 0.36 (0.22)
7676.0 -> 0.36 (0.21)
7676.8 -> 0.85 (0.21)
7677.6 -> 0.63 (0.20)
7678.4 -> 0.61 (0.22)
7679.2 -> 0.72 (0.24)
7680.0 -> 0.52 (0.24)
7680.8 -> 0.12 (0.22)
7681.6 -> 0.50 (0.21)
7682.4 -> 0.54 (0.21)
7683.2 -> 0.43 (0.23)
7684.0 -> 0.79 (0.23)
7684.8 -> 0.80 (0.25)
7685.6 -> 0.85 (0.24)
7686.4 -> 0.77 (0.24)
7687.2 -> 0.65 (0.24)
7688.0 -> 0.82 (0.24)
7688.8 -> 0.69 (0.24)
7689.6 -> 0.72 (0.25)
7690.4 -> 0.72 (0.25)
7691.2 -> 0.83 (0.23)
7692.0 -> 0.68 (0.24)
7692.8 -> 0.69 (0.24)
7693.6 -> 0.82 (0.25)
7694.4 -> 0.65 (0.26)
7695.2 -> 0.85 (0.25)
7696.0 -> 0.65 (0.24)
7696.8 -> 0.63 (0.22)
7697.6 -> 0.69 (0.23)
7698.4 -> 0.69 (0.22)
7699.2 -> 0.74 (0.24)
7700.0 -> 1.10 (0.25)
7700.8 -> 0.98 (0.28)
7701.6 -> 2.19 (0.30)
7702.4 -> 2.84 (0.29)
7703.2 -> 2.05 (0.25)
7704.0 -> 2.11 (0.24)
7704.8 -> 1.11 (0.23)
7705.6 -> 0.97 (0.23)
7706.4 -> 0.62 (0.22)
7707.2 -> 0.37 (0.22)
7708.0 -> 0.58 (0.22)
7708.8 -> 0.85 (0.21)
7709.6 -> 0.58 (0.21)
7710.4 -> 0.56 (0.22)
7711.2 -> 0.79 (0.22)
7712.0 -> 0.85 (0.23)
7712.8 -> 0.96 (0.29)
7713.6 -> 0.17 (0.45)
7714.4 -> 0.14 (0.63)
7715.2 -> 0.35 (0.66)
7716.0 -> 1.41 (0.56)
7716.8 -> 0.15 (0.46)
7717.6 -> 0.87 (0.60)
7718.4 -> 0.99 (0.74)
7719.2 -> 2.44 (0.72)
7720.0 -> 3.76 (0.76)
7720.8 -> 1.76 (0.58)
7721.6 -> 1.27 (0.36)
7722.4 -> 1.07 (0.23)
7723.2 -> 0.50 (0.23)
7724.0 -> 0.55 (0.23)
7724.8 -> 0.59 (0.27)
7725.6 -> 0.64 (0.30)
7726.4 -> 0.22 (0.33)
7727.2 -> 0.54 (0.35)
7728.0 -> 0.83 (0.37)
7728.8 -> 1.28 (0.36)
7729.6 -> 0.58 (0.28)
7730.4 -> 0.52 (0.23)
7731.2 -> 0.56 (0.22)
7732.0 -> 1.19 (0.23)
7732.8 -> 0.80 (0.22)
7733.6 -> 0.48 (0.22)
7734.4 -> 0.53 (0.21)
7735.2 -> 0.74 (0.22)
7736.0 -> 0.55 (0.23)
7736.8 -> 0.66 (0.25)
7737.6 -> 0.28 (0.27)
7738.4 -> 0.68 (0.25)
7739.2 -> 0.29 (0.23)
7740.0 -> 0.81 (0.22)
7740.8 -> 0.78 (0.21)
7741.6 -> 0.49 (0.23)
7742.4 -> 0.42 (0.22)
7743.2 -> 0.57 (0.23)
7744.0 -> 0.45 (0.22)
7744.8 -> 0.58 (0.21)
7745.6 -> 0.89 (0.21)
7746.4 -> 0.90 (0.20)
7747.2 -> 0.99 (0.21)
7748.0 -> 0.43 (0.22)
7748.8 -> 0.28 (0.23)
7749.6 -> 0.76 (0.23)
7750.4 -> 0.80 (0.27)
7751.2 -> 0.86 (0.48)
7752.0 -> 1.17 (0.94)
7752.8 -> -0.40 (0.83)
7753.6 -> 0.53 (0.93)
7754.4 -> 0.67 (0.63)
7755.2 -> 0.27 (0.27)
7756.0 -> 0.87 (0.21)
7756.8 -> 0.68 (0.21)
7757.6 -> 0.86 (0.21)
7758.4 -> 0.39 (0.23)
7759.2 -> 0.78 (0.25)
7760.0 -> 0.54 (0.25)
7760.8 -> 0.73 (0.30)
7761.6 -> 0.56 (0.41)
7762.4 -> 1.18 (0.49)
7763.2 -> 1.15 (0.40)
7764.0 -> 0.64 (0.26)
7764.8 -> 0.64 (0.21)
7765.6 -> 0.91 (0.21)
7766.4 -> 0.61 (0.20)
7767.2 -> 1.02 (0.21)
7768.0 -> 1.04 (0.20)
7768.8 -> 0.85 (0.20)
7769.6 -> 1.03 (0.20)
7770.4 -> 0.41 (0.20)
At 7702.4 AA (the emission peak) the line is [S II] 6716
